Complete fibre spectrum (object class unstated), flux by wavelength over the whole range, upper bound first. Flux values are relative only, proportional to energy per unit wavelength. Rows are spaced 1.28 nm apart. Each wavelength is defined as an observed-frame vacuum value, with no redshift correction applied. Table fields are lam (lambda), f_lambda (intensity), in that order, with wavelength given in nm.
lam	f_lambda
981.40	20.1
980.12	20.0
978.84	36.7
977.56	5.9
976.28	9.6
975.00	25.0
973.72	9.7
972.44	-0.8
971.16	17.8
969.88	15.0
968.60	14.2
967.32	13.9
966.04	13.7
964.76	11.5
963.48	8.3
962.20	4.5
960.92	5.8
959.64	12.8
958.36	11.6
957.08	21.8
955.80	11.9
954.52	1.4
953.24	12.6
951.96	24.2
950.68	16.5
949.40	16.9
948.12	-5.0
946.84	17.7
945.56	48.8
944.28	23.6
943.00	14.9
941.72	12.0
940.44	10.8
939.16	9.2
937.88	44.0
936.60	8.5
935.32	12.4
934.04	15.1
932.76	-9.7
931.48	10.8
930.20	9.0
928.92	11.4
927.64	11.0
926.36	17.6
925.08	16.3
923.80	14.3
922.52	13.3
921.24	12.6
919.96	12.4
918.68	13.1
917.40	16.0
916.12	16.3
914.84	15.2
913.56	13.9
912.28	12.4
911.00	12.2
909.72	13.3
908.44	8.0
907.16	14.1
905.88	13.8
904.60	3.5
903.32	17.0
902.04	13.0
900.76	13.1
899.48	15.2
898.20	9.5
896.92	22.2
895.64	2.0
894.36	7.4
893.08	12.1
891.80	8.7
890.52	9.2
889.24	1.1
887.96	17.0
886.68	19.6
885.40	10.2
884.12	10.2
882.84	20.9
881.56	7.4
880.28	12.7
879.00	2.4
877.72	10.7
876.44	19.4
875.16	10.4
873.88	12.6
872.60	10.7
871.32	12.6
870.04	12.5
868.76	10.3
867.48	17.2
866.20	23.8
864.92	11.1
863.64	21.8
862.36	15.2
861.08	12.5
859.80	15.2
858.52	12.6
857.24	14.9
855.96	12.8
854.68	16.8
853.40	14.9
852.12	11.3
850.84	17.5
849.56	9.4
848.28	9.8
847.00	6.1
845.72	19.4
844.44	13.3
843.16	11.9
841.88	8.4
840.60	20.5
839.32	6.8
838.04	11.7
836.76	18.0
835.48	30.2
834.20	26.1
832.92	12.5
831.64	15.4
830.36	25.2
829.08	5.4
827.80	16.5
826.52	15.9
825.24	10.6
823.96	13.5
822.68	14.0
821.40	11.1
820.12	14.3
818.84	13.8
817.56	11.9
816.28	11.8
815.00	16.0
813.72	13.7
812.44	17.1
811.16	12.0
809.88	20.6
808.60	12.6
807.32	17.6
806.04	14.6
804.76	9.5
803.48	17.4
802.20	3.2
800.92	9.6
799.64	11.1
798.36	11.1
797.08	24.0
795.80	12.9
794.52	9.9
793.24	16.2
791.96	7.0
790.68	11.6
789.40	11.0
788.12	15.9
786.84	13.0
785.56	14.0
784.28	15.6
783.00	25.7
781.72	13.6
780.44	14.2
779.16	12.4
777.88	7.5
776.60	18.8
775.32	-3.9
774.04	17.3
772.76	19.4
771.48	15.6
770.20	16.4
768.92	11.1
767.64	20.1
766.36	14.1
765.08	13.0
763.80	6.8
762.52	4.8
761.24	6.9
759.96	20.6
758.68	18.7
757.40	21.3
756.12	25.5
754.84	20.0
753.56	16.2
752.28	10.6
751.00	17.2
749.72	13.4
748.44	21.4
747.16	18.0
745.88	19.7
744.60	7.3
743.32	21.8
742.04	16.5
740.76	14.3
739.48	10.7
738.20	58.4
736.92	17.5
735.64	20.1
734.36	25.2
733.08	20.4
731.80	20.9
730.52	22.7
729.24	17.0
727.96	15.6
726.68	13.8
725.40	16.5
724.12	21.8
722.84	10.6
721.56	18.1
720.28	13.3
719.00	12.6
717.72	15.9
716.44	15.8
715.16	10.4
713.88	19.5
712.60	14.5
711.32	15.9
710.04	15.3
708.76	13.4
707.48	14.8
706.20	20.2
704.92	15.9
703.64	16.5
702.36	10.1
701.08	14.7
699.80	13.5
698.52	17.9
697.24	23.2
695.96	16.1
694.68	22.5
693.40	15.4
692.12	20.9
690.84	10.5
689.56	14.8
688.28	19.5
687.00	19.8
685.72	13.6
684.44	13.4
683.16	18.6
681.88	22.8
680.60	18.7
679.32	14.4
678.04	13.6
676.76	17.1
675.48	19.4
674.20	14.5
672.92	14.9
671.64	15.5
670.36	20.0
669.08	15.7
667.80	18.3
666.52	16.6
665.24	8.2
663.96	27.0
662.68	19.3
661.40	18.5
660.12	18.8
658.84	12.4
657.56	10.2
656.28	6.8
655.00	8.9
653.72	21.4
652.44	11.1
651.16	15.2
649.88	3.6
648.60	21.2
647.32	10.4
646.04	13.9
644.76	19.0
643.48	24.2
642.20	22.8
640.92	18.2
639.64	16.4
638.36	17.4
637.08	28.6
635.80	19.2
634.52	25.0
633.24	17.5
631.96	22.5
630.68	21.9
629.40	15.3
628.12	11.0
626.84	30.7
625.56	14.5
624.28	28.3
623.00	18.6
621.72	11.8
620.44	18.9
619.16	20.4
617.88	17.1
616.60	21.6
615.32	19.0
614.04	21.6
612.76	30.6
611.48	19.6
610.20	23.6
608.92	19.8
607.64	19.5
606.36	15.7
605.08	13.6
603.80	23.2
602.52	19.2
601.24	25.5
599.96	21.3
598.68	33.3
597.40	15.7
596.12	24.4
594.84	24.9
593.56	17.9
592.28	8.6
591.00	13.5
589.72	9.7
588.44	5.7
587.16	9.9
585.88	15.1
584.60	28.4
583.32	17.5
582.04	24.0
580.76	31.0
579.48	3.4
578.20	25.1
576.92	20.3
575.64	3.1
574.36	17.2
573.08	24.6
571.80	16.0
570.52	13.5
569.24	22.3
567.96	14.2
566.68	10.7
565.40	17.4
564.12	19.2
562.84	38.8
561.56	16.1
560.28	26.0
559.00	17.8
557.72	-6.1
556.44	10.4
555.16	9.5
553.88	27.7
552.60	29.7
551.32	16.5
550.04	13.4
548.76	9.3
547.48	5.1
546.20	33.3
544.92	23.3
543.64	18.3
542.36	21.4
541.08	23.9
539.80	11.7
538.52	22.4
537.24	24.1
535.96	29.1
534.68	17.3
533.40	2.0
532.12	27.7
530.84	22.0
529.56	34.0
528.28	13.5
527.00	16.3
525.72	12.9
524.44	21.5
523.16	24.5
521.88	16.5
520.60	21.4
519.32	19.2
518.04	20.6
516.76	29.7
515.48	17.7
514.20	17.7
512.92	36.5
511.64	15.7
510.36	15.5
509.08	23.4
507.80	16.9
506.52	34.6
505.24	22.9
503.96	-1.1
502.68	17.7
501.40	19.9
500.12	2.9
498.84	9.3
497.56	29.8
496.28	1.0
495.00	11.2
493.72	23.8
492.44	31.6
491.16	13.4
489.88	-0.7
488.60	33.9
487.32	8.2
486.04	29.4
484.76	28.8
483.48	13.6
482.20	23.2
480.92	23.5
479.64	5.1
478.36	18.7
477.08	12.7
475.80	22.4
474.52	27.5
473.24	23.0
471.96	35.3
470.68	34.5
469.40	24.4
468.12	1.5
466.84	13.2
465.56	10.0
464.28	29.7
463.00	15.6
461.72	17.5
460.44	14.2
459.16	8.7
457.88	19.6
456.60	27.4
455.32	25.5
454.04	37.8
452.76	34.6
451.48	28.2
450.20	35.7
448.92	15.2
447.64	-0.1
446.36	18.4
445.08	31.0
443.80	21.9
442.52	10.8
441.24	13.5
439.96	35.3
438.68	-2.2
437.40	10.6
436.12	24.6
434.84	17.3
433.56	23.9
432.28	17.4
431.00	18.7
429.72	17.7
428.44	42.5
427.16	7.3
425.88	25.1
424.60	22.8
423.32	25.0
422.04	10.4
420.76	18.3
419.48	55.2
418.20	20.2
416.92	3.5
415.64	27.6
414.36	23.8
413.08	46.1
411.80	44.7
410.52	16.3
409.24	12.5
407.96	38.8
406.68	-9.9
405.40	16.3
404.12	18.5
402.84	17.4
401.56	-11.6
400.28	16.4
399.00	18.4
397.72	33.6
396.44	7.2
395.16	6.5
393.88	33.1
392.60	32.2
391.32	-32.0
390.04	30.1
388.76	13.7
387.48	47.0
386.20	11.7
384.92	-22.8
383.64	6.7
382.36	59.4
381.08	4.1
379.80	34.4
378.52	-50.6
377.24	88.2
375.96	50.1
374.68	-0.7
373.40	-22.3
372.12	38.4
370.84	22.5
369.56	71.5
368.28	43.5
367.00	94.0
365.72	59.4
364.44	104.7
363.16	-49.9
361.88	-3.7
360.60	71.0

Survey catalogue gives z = 0.125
